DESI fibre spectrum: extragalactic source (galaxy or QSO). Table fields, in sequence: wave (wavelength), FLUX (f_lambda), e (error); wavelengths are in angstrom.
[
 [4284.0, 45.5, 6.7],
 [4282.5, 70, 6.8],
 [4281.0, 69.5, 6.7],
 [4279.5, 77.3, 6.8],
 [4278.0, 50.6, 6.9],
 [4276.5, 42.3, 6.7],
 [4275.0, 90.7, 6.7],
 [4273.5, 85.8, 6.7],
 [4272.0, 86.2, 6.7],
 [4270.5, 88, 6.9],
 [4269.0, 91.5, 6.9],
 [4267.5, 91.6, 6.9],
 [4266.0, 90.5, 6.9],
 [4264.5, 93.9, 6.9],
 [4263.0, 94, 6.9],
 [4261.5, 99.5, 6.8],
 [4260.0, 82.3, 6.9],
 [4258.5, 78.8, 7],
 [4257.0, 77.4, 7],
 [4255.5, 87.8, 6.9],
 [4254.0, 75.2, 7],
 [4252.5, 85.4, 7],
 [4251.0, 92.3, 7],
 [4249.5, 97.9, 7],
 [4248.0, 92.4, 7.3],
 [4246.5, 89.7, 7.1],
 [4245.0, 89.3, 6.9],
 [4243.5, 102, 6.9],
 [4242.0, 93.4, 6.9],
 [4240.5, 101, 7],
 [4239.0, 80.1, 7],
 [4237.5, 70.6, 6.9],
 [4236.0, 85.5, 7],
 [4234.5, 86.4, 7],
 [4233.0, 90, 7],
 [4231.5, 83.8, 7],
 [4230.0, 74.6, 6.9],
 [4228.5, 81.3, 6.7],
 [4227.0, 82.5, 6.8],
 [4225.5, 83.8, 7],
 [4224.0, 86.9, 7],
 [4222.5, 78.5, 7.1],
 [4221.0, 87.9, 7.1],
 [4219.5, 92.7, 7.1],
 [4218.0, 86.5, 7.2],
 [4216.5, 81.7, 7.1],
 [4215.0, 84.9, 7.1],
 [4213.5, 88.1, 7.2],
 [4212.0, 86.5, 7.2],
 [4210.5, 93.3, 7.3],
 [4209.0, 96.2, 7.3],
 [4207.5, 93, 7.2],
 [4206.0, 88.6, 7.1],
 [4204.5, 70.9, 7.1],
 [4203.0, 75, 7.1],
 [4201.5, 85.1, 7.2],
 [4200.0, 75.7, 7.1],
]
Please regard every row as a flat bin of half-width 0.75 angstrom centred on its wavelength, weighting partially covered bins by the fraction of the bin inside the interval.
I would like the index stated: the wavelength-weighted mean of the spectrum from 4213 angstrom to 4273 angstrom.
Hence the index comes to 87.1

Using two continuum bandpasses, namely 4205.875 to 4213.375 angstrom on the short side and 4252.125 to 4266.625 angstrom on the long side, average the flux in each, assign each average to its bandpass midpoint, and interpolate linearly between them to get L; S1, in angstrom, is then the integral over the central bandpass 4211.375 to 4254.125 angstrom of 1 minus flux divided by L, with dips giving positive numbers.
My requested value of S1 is 1.1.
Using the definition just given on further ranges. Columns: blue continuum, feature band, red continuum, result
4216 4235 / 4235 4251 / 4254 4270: -0.8 angstrom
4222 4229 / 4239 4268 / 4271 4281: -4.9 angstrom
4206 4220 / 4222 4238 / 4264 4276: 1.2 angstrom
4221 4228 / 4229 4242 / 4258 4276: 0.1 angstrom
